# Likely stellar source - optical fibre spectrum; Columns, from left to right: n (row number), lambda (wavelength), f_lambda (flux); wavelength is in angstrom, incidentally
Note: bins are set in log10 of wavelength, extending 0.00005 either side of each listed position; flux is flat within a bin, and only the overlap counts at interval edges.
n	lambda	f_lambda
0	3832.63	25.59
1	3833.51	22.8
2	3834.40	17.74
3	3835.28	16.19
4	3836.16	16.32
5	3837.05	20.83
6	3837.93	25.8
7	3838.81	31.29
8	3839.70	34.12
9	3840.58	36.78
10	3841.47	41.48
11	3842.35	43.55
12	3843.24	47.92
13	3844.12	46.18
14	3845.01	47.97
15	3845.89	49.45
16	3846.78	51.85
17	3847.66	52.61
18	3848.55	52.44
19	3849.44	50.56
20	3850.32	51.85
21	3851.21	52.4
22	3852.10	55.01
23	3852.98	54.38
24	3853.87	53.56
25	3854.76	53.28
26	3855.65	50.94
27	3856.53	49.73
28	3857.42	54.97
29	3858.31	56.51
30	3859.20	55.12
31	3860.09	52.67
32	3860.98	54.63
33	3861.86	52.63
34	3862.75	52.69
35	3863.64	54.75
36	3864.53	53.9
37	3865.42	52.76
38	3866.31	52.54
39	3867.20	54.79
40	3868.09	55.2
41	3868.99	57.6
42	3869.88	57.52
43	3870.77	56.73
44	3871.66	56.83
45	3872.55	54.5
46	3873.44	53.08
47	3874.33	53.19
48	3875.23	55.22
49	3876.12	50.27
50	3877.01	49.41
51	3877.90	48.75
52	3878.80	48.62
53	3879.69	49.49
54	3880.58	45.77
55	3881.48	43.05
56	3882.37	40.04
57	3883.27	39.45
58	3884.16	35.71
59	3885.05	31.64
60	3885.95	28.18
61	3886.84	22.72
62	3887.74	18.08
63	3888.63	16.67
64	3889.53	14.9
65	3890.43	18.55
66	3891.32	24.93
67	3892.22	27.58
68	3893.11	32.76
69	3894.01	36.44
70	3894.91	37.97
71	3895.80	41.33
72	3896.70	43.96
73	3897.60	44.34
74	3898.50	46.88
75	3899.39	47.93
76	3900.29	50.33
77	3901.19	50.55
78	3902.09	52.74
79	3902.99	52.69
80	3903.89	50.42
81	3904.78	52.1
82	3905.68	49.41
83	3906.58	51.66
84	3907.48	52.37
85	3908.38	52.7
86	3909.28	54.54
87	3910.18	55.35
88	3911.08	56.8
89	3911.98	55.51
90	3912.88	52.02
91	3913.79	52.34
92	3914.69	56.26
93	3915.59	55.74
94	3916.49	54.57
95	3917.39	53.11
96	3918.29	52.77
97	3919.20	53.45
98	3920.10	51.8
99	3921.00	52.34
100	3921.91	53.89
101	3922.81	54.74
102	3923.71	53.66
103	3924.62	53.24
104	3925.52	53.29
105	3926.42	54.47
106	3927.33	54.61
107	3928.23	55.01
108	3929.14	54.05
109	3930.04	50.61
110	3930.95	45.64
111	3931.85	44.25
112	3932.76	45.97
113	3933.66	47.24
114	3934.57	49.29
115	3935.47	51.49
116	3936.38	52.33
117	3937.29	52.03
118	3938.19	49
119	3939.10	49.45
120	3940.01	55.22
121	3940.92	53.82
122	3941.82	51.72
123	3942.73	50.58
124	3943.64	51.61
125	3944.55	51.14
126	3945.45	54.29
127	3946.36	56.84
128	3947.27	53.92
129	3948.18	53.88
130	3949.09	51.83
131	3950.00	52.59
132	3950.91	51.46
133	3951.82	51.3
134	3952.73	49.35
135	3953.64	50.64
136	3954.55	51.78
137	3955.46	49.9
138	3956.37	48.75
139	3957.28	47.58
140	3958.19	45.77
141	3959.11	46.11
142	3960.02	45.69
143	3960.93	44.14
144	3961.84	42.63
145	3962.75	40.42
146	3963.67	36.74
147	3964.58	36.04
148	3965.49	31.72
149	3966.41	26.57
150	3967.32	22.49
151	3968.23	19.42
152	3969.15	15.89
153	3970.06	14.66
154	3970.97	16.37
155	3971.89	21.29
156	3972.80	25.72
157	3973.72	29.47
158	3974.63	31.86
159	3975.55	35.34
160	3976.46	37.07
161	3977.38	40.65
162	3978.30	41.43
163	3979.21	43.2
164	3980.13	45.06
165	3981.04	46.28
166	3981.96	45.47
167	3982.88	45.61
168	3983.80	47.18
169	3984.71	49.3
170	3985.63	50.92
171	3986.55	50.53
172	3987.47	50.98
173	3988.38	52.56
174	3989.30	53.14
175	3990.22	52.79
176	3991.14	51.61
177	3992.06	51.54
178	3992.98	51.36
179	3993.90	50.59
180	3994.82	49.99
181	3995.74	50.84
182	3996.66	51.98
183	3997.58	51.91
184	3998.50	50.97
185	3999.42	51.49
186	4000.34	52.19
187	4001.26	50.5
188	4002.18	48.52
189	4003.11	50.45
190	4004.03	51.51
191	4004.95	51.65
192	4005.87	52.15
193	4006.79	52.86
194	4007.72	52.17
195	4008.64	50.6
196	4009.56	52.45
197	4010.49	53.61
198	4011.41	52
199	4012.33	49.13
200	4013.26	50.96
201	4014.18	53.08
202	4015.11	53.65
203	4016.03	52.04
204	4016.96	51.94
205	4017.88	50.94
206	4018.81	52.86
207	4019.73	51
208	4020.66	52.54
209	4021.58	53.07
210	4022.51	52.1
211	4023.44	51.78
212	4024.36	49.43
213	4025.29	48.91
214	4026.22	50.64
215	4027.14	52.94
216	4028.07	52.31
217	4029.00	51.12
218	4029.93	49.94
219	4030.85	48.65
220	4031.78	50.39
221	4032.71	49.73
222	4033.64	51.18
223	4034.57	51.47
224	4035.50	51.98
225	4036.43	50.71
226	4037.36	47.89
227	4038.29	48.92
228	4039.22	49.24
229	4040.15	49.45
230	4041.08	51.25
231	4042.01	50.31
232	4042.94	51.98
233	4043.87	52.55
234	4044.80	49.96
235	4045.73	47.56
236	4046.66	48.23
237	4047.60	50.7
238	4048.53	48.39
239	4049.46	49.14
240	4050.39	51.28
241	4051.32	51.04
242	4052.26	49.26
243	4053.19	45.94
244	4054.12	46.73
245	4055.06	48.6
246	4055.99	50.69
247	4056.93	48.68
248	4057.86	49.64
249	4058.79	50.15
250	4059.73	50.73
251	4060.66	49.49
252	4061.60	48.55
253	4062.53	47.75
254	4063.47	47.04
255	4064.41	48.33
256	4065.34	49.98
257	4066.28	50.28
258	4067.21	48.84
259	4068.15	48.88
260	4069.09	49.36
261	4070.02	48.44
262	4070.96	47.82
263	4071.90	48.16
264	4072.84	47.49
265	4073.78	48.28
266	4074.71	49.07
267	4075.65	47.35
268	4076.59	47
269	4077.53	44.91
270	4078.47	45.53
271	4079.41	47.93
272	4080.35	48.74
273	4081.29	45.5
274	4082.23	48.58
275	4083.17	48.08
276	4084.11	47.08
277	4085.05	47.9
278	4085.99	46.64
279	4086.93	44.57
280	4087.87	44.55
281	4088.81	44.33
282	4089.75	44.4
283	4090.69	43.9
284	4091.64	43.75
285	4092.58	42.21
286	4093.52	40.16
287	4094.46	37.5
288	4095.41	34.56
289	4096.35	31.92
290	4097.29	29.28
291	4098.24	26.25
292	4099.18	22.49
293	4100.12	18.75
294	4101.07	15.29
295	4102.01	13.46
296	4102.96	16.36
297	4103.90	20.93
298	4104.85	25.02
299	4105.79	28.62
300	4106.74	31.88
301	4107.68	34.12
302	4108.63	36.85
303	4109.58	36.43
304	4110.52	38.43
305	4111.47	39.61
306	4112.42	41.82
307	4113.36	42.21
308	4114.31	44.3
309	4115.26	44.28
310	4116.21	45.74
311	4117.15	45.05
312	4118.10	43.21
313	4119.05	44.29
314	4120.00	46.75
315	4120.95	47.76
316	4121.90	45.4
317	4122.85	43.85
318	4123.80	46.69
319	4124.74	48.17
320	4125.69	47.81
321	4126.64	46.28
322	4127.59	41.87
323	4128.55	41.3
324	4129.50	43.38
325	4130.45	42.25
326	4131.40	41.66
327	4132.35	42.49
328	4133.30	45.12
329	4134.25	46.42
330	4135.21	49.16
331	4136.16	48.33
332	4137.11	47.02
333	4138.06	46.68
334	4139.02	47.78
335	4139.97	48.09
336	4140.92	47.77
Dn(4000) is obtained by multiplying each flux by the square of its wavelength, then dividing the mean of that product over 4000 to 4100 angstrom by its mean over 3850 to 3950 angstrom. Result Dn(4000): 1.06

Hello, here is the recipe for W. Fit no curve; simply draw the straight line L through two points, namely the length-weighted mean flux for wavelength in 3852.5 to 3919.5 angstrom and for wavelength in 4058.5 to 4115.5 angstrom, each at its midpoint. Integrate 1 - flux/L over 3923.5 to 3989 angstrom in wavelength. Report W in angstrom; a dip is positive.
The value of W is 0.7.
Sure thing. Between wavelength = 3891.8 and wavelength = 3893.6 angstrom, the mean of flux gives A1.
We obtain 30.4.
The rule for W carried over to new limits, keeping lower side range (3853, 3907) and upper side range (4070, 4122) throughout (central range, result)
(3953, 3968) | 0.75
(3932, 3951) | -3.21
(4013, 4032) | -4.39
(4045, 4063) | -3.60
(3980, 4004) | -4.25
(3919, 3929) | -2.03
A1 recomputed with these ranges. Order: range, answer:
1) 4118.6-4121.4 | 46.2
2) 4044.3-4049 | 49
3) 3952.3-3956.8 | 50.1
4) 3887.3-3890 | 16.5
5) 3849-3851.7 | 51.7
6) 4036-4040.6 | 49.2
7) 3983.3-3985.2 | 48.3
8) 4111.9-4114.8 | 42.7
